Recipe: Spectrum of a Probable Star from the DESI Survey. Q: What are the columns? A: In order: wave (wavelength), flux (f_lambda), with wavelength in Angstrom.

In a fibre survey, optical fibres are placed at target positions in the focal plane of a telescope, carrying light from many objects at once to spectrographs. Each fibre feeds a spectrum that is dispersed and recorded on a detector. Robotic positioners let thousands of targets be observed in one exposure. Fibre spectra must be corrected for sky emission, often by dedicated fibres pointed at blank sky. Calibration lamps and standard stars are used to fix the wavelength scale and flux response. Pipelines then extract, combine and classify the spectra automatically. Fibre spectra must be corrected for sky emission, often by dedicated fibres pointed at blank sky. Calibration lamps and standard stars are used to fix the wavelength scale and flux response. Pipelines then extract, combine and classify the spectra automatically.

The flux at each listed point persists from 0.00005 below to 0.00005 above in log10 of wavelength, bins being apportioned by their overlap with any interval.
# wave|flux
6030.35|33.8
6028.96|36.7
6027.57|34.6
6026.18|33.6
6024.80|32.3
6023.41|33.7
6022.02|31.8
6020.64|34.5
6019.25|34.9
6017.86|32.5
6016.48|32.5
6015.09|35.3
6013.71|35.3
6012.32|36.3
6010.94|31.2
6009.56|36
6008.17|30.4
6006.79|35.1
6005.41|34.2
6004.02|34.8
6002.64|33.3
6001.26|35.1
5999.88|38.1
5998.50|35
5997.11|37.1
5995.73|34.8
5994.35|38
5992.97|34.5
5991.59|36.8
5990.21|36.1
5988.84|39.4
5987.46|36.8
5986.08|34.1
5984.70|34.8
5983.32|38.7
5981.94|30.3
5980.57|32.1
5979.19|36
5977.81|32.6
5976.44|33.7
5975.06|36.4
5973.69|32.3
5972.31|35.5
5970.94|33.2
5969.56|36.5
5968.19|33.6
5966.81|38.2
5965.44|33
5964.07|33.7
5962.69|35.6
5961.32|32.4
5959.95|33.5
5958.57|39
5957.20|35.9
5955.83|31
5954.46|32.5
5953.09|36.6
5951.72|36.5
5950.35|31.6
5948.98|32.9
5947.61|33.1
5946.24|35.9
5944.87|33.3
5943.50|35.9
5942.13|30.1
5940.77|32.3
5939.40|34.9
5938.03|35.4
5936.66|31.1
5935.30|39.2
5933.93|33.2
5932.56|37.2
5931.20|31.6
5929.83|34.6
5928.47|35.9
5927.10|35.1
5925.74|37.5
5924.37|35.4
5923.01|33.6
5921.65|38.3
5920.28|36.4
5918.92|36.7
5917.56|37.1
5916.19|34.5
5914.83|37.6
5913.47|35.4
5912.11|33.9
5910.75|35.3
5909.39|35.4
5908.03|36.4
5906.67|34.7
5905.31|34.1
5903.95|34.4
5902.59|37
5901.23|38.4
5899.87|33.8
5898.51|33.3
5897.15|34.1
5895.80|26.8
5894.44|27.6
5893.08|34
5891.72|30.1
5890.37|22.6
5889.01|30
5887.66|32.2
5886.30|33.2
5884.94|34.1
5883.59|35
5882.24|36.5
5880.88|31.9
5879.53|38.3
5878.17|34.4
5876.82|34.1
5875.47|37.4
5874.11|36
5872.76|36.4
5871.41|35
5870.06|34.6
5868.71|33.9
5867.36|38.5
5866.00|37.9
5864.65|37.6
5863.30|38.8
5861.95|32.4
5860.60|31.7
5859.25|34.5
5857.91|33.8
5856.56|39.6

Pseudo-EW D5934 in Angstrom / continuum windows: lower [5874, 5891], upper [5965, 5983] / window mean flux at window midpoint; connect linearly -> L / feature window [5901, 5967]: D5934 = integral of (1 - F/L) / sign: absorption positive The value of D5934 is -2.0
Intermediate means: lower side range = 33.4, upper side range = 34.2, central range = 34.9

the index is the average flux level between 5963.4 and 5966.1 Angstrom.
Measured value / 33.4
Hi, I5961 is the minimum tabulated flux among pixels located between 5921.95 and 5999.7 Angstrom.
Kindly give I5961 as 30.1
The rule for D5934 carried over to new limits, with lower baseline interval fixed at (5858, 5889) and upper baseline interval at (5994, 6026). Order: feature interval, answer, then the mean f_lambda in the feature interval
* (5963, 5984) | 0.1 Angstrom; 34.4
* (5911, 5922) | -0.4 Angstrom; 36.1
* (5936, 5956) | 0.6 Angstrom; 33.6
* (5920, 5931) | -0.3 Angstrom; 35.6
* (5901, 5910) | -0.2 Angstrom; 35.6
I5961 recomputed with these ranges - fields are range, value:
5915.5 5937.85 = 31.1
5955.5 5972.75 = 31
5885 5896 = 22.6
